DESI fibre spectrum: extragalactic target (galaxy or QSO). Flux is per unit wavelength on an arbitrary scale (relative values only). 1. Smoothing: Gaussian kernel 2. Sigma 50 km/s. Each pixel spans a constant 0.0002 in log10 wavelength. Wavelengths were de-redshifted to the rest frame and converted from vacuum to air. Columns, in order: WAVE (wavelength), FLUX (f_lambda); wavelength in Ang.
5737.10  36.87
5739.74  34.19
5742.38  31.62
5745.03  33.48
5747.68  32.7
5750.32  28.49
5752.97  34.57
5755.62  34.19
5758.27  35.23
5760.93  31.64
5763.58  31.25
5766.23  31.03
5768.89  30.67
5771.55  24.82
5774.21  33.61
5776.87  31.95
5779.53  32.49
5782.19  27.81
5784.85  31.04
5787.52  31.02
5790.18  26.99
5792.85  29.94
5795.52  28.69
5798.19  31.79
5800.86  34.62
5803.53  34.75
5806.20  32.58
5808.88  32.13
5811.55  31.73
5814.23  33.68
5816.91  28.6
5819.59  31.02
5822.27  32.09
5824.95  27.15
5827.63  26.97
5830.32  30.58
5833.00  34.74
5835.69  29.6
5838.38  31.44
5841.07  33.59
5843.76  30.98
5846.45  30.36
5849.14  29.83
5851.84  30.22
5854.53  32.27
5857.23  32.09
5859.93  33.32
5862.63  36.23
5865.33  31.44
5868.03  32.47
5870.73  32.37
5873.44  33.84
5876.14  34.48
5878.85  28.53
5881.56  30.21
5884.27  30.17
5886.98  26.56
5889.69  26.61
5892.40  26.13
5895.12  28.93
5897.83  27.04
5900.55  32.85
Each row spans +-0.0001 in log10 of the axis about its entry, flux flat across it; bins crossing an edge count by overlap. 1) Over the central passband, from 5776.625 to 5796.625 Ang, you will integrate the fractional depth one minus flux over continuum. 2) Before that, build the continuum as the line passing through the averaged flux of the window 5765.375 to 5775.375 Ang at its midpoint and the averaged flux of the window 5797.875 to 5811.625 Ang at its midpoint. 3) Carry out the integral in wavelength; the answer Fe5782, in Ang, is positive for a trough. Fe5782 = 1.0 Ang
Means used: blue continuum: 29.9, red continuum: 33.1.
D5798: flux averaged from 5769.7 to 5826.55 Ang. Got 30.9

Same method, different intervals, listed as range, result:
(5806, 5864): 31.4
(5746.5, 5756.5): 32.4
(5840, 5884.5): 31.9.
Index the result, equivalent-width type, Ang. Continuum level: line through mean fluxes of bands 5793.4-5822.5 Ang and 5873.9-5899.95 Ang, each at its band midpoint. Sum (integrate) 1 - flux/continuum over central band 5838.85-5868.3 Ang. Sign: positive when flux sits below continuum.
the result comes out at -1.8 Ang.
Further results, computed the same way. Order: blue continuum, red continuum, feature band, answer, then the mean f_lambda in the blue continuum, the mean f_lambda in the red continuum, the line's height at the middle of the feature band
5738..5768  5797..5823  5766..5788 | 1.38 Ang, 32.6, 32.3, 32.5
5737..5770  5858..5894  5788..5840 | 1.27 Ang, 32.6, 30.9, 31.8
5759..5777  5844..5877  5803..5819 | -0.29 Ang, 30.8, 32.3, 31.5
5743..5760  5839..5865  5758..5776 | 1.04 Ang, 33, 32.1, 32.9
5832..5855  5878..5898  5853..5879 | -2.79 Ang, 31.4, 28.1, 29.7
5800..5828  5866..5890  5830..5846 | -0.30 Ang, 31.5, 30.8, 31.2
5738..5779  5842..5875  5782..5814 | 0.77 Ang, 32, 32.2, 32.1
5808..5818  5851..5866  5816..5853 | 1.83 Ang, 31.6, 32.7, 32.1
